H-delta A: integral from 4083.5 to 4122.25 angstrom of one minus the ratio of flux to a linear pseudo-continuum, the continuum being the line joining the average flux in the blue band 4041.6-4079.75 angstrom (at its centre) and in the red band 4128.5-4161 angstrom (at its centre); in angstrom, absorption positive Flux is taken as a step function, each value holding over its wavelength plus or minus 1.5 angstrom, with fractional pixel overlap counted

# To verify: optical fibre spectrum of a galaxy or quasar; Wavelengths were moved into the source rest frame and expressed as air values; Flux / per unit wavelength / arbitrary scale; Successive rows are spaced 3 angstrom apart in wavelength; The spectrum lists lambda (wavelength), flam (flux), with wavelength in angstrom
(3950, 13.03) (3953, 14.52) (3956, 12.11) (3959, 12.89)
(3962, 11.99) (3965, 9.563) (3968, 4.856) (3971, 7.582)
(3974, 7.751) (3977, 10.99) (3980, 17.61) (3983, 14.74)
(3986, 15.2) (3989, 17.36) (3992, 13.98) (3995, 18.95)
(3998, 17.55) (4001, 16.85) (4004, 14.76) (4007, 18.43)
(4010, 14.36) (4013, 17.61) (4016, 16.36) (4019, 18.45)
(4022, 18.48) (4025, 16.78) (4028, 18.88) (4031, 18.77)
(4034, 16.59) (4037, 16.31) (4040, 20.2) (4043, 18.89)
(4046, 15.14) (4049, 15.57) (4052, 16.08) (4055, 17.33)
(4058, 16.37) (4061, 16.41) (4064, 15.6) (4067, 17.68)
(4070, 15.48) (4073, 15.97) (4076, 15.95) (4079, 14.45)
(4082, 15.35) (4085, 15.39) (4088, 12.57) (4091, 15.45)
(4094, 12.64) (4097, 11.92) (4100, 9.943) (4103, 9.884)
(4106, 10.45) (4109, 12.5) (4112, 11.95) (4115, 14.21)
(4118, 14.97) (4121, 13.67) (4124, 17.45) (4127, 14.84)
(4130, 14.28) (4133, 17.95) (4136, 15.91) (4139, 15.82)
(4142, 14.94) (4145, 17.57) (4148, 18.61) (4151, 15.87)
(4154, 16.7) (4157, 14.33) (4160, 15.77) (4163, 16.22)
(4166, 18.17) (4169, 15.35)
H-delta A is 8.3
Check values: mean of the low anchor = 16.3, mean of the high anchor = 16.2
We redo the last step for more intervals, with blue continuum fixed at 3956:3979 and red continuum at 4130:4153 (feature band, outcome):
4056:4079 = -4.2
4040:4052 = -3.9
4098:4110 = 3.5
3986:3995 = -4.7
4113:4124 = 0.7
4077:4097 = 0.3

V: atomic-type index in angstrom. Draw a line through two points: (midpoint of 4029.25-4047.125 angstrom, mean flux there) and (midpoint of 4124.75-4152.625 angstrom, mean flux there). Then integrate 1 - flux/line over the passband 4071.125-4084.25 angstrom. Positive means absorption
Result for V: 1.3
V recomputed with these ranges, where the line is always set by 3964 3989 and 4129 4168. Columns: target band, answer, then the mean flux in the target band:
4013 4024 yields -4.40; 17.7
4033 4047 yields -4.53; 17.5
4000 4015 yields -4.94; 16.4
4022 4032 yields -4.10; 18.2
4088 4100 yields 1.59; 12.8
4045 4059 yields -2.60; 16.1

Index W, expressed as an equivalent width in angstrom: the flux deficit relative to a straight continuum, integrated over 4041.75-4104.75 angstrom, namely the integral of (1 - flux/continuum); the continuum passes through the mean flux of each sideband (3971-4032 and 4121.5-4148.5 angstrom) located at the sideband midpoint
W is 4.5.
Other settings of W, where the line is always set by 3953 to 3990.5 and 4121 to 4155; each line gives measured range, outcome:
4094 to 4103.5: 2.6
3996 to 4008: -3.9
